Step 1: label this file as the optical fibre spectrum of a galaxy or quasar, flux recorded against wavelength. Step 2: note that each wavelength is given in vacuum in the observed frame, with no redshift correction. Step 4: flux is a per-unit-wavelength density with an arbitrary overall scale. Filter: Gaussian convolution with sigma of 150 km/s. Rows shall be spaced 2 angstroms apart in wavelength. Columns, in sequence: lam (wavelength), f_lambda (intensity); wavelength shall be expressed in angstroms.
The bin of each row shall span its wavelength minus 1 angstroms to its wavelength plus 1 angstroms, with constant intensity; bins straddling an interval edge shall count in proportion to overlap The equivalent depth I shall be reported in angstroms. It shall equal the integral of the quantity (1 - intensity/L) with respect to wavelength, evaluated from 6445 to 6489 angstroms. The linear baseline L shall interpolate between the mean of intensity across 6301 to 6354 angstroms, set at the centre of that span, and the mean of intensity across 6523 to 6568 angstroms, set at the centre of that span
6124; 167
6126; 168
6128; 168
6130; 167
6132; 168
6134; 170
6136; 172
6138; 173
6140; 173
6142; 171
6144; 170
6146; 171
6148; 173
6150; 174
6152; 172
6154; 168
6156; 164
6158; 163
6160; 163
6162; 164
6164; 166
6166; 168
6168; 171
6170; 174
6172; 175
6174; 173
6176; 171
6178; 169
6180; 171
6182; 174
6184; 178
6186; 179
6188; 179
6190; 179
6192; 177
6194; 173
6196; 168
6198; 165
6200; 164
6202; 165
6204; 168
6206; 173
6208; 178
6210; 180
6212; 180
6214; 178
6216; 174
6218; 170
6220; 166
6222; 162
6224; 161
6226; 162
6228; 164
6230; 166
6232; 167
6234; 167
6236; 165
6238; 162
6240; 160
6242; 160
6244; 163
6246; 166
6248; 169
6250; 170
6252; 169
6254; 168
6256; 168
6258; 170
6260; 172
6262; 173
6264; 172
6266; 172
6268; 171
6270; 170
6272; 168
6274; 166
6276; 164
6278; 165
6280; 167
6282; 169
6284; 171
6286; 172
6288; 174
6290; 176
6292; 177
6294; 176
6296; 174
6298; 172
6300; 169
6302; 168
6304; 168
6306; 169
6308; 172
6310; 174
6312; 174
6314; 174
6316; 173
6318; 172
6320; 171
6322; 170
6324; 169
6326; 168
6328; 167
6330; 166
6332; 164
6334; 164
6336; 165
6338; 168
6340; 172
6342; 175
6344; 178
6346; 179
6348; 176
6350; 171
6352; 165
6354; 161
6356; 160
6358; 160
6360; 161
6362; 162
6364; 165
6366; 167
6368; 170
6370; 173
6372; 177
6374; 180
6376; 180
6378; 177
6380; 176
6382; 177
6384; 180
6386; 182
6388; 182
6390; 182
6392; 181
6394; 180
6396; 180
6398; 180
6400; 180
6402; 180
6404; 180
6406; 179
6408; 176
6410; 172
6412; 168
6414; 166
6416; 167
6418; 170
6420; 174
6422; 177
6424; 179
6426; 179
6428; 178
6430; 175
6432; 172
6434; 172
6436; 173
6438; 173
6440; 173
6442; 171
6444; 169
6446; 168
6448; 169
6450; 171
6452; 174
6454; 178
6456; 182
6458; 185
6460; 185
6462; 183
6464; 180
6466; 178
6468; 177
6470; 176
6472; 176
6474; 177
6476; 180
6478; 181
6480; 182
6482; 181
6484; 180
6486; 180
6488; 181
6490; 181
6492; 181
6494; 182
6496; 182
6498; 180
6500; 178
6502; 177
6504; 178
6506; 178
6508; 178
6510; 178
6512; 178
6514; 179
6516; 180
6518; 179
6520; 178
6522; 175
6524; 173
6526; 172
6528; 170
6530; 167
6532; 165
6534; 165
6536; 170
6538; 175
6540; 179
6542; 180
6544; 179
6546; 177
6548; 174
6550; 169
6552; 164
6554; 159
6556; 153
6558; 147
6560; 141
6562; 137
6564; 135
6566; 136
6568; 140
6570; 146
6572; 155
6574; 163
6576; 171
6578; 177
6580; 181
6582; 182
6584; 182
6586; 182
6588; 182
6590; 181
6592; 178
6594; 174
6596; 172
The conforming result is -3.5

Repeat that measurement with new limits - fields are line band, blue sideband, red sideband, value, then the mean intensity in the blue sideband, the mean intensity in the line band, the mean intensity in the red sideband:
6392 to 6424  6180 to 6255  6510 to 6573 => -1.72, 169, 176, 165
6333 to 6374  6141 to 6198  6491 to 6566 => 0.47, 171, 169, 170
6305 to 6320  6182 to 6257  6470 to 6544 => -0.05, 169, 172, 177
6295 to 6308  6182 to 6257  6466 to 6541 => 0.11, 169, 170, 177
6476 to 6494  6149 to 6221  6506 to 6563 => -1.18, 172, 181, 169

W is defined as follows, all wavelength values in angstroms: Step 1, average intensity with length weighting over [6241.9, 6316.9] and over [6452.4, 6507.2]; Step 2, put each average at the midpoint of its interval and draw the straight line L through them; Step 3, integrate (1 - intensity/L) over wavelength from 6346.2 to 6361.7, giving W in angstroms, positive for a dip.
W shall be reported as 0.7 angstroms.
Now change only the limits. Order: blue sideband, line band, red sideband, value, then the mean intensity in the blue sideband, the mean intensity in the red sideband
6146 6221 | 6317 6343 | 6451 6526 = 1.0 angstroms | 172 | 179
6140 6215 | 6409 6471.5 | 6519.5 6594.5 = -2.4 angstroms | 172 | 167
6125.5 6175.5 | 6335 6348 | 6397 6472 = 0.0 angstroms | 170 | 175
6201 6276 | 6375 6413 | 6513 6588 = -2.5 angstroms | 168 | 167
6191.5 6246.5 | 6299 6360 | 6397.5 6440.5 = 0.8 angstroms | 168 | 175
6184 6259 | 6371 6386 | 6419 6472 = -0.4 angstroms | 169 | 176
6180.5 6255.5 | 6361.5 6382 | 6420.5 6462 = 0.0 angstroms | 169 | 175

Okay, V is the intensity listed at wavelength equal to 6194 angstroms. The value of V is 173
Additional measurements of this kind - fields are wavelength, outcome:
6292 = 177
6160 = 163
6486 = 180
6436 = 173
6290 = 176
